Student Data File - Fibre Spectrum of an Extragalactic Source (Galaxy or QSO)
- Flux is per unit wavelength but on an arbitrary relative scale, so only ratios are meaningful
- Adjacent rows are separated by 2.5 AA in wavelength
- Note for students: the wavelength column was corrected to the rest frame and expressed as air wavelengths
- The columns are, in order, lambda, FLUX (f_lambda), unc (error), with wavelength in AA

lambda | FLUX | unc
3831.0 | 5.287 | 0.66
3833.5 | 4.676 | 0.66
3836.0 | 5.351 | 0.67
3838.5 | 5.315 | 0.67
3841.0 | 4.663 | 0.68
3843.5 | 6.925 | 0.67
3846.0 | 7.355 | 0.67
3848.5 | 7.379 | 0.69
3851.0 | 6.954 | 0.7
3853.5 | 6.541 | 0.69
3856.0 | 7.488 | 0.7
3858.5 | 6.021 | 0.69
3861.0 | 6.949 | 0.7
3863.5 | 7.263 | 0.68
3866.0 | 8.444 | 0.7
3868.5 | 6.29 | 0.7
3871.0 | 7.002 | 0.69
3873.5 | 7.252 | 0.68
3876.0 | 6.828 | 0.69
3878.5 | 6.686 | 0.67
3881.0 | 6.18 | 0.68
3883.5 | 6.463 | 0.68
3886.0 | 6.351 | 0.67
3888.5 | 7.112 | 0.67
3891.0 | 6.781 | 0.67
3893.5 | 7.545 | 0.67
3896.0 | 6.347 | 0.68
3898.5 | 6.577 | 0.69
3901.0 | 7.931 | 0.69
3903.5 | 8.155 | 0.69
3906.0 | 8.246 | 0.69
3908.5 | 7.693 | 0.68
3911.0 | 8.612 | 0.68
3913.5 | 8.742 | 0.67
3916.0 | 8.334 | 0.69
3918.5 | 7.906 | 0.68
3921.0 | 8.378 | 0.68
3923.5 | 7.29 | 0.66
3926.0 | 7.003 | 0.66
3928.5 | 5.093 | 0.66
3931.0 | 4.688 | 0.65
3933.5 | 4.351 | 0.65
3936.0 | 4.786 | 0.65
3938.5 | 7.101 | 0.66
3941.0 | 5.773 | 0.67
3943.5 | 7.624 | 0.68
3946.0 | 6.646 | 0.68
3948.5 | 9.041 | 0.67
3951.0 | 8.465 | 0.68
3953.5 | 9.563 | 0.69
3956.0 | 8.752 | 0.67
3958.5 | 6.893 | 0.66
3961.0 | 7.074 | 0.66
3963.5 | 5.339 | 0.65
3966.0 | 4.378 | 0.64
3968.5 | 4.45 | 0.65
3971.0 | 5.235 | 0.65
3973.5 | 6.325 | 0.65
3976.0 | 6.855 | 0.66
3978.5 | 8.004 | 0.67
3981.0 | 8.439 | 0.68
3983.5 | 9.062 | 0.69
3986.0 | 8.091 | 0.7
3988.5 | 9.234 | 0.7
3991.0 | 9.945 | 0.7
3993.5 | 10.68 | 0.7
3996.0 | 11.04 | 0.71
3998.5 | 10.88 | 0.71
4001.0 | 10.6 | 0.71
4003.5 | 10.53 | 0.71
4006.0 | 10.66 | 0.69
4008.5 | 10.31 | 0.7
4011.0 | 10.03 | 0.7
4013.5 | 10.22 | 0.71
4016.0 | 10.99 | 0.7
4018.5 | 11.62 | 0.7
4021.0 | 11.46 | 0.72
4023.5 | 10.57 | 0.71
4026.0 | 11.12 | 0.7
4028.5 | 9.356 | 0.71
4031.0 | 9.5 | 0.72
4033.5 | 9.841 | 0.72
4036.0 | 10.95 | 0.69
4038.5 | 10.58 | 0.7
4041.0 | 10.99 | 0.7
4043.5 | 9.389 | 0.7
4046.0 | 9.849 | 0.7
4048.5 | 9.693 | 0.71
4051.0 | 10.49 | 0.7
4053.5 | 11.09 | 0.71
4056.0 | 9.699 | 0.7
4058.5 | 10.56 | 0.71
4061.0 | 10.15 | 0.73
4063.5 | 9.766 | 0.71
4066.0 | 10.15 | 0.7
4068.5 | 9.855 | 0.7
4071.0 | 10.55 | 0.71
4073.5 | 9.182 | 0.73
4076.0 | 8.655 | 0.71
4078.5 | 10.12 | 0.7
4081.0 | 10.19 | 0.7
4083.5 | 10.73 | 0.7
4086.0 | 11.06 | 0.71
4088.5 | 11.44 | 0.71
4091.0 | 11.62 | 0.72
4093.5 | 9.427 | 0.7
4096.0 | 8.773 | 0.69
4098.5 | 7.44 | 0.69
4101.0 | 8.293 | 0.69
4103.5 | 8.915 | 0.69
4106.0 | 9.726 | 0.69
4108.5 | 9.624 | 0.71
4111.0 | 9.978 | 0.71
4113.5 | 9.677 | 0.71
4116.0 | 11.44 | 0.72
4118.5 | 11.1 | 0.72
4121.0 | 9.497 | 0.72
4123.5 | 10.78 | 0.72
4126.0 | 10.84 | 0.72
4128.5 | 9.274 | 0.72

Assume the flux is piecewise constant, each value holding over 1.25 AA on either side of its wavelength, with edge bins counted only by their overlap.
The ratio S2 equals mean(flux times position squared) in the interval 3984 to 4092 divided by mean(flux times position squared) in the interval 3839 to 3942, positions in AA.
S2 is 1.6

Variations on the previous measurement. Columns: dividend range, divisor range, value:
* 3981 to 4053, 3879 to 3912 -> 1.51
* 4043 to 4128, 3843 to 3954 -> 1.55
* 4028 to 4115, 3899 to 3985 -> 1.49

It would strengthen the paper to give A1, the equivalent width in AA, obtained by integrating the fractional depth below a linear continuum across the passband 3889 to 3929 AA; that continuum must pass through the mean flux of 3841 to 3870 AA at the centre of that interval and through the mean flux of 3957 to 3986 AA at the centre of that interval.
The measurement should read -4.5 AA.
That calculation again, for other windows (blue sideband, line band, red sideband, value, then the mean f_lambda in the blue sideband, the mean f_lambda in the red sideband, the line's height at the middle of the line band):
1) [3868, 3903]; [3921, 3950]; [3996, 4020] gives 6.9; 6.85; 10.7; 8.41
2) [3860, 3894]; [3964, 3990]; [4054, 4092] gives 5.0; 6.93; 10.3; 8.62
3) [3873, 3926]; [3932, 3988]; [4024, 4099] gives 9.8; 7.39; 10.1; 8.41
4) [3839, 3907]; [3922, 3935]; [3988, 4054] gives 4.0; 6.93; 10.4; 8.24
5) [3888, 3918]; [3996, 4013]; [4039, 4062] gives -2.0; 7.69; 10.2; 9.44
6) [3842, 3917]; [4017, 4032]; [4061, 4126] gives -2.6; 7.2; 9.94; 9.06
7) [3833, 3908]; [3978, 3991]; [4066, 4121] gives -0.5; 6.8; 9.89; 8.38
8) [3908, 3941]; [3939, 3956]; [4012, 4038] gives -0.3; 6.86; 10.6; 7.71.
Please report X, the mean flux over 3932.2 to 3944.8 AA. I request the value 5.92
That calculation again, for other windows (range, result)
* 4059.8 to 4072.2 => 10.1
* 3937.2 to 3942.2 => 6.43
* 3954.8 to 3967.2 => 6.49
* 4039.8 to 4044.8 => 10.2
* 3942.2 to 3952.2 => 7.93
